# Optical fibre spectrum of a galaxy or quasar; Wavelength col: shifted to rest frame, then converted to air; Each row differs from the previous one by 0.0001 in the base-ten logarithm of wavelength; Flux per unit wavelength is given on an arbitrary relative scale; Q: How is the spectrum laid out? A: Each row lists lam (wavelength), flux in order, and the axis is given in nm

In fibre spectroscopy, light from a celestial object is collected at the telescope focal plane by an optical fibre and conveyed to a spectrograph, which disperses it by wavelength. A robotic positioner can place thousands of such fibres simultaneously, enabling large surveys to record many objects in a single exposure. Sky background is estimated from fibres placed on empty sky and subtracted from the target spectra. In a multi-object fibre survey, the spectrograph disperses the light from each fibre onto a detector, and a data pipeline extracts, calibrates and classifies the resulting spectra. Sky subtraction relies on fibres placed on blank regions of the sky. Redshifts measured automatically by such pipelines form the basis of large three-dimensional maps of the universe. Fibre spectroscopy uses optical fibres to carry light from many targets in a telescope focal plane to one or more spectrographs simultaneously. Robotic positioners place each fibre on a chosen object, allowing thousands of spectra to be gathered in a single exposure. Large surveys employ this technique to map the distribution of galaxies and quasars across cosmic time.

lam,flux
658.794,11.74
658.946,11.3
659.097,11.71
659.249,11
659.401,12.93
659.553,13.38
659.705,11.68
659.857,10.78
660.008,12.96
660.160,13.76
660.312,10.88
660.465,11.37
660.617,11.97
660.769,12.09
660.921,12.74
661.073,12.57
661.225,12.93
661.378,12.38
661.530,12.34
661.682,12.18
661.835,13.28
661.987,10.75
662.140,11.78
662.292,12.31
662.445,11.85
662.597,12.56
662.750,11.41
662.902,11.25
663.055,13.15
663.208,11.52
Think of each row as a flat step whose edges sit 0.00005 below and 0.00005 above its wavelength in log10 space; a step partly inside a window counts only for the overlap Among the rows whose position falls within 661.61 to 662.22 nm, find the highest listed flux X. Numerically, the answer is 13.28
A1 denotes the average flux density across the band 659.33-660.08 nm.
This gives 12.3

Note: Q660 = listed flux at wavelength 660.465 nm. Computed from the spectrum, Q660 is 11.37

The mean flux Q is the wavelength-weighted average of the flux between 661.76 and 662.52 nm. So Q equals 12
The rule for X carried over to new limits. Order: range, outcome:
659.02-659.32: 11.71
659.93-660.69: 13.76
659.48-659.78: 13.38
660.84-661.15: 12.74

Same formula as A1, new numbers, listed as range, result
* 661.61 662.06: 12.1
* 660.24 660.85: 11.6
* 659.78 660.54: 11.9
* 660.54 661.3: 12.5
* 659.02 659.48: 11.9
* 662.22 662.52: 12.1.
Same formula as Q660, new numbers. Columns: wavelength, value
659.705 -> 11.68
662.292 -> 12.31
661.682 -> 12.18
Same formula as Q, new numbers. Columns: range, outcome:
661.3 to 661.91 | 12.5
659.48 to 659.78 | 12.5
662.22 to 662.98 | 11.9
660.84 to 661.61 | 12.6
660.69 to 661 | 12.4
